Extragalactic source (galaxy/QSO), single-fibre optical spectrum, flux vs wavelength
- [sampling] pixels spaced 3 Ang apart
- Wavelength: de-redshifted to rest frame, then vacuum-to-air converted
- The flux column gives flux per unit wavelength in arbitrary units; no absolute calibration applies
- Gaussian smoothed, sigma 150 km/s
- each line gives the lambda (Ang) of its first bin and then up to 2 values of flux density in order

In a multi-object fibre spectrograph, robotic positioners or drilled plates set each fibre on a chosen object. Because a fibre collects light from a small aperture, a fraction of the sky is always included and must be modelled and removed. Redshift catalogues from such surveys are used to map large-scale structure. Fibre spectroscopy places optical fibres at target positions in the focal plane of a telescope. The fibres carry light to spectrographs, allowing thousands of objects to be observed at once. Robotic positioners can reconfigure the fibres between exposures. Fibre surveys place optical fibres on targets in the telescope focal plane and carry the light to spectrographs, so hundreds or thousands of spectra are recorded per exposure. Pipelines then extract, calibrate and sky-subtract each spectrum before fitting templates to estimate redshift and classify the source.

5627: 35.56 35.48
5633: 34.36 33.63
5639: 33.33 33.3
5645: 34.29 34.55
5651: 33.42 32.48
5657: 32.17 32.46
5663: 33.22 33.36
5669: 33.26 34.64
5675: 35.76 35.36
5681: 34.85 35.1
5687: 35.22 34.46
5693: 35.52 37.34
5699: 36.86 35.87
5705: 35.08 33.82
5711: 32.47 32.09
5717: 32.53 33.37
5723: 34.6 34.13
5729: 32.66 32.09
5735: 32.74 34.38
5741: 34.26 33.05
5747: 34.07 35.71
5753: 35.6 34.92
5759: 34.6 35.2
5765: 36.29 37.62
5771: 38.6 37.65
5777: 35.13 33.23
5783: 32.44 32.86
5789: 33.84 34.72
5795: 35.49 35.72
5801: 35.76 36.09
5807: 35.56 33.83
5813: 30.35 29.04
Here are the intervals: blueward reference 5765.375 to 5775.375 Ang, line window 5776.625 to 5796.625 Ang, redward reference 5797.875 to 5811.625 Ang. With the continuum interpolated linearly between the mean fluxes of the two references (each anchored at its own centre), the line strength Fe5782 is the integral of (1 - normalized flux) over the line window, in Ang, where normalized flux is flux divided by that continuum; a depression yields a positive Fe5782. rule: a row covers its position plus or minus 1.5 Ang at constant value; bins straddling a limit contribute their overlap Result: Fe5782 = 1.5 Ang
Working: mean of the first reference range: 37.8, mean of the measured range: 33.9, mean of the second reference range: 35.3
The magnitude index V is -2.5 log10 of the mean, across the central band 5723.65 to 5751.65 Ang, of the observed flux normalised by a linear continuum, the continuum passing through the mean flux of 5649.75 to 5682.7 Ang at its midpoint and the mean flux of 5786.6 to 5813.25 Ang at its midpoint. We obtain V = 0.02 mag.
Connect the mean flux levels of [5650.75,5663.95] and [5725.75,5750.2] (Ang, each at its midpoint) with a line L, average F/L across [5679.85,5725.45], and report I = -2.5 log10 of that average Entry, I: -0.05 mag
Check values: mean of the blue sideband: 32.7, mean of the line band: 34.6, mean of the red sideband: 33.5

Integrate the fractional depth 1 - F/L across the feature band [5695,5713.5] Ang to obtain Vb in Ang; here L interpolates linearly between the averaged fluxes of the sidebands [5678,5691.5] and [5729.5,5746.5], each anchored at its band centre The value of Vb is -0.35 Ang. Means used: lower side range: 35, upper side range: 33.3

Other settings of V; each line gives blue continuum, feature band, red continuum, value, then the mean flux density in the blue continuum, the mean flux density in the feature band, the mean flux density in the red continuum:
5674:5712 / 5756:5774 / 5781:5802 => -0.057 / 35.2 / 36.4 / 34.3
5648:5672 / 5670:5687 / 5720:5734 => -0.061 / 33.1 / 35.1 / 33.3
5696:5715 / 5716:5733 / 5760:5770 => 0.061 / 34.7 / 33.3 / 36.4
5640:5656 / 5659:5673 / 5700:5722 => 0.007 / 33.6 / 33.4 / 33.7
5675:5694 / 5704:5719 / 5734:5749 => 0.044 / 35.1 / 33.1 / 33.8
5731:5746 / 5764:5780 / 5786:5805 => -0.072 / 33.4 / 36.7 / 35.1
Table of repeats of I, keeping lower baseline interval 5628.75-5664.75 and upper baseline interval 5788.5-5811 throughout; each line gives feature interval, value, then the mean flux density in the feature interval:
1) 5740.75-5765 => 0.00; 34.8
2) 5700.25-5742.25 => 0.02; 33.6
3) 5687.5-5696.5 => -0.05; 35.5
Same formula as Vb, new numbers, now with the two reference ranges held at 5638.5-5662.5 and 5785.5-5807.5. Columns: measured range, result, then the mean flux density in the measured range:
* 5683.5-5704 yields -1.21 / 35.8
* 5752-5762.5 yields -0.14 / 35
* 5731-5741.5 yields 0.30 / 33.3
